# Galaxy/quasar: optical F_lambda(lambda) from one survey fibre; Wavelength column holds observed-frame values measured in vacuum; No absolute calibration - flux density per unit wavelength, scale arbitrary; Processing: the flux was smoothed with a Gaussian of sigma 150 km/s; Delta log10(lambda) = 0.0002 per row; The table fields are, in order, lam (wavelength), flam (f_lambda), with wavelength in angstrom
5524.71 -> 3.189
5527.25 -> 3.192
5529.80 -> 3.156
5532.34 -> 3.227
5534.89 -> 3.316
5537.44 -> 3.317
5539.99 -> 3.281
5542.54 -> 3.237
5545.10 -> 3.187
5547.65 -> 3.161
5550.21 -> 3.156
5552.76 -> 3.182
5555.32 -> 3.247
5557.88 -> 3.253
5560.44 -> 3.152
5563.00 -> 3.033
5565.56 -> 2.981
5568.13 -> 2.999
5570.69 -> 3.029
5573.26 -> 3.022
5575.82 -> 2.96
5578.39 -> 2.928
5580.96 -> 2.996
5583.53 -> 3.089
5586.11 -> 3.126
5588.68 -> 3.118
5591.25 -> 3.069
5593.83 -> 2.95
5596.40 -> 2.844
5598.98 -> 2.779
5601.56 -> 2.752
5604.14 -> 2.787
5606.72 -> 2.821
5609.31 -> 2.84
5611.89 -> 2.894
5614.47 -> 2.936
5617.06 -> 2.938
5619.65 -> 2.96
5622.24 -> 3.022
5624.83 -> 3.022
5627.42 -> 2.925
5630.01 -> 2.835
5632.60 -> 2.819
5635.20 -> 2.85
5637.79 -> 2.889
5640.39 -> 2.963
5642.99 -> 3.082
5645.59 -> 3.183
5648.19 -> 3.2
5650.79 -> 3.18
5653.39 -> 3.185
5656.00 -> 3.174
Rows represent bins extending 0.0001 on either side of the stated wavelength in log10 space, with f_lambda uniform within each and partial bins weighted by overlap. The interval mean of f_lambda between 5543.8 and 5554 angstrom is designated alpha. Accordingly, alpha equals 3.17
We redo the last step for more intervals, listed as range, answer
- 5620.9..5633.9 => 2.93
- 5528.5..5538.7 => 3.25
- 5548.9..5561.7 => 3.2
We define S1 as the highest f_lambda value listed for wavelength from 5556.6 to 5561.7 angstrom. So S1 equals 3.253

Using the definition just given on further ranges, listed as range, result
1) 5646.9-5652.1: 3.2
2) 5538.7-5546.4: 3.281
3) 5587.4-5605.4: 3.118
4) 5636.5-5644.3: 3.082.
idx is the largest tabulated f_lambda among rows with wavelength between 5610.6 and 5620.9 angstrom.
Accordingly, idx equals 2.96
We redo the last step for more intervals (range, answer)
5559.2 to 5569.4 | 3.152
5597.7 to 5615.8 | 2.936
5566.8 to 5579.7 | 3.029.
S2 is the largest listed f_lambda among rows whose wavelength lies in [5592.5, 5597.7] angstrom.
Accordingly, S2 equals 2.95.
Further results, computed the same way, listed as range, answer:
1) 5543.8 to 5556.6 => 3.247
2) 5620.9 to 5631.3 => 3.022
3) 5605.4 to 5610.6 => 2.84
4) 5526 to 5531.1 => 3.192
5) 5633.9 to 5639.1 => 2.889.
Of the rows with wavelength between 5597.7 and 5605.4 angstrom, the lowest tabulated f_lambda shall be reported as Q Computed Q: 2.752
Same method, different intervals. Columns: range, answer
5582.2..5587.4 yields 3.089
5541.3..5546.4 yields 3.187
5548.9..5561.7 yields 3.152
